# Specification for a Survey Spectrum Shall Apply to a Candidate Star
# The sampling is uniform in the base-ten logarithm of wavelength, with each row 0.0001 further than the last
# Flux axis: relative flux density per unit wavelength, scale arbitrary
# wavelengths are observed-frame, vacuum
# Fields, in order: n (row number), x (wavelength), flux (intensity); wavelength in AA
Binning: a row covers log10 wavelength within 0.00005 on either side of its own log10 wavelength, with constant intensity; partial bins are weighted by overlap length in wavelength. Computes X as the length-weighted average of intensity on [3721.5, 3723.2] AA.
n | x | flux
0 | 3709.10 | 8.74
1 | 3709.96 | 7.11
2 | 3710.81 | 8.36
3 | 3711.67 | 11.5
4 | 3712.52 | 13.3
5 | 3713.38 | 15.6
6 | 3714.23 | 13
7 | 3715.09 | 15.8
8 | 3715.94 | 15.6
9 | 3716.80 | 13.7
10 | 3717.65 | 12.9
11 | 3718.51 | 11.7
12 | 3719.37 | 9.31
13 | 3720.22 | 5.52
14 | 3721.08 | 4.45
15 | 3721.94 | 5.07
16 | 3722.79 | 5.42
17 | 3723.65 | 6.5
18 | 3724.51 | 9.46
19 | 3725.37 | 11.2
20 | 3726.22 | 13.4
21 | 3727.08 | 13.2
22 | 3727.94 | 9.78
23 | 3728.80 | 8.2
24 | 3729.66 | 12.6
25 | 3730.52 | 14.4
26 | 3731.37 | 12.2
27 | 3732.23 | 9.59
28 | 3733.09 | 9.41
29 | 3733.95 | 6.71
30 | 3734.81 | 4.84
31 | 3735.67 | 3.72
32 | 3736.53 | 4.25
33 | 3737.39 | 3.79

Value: 5.25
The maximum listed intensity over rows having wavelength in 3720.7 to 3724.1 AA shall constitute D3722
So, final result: 6.5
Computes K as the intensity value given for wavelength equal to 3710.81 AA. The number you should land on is 8.36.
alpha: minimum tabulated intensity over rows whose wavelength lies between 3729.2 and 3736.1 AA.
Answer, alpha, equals 3.72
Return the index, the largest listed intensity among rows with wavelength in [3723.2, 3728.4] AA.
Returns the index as 13.4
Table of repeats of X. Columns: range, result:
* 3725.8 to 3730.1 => 11.4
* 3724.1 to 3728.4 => 11.4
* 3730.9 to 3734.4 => 9.54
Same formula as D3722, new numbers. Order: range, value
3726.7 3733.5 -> 14.4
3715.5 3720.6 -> 15.6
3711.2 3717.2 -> 15.8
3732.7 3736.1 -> 9.41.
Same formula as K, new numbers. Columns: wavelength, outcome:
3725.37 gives 11.2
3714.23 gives 13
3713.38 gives 15.6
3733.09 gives 9.41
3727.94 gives 9.78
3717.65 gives 12.9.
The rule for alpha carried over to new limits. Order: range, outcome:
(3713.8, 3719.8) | 9.31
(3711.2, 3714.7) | 11.5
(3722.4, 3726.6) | 5.42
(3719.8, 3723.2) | 4.45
